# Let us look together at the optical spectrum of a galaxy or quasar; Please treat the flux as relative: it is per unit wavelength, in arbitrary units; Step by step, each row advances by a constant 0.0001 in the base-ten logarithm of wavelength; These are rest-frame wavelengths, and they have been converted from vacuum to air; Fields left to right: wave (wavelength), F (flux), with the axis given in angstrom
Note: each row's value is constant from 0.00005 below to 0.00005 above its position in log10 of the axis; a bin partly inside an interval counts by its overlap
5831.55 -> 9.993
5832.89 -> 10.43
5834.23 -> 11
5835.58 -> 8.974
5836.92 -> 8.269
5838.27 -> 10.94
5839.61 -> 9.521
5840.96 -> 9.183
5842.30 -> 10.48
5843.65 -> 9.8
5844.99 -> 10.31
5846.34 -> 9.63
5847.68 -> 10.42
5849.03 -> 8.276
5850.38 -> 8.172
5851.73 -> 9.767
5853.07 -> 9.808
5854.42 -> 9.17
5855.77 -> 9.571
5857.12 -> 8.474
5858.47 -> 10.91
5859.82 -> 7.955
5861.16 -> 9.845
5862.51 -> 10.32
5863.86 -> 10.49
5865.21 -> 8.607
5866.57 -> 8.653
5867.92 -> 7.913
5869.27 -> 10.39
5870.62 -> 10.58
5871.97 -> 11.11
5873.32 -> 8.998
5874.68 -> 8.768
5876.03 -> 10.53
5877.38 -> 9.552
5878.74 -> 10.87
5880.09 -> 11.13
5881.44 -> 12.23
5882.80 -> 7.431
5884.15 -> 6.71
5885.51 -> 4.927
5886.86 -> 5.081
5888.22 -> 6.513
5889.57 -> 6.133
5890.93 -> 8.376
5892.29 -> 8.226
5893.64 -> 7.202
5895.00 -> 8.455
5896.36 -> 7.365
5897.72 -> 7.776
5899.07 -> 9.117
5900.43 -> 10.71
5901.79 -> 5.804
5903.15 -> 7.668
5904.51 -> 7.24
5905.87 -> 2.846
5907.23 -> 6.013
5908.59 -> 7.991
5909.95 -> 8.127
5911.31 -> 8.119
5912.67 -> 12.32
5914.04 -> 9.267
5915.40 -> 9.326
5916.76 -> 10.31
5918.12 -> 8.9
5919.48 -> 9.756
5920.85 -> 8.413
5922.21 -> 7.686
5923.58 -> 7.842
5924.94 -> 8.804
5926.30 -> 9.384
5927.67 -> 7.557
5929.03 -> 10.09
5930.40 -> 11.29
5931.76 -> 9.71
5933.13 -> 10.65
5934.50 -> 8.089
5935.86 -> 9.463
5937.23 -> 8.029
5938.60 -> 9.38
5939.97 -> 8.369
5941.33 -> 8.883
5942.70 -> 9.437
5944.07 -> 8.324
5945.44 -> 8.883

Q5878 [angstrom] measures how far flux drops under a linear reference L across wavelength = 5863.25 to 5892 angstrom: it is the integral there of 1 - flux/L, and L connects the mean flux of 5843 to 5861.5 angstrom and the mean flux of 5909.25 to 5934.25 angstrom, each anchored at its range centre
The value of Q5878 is 1.8 angstrom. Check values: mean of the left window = 9.43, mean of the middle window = 8.79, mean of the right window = 9.28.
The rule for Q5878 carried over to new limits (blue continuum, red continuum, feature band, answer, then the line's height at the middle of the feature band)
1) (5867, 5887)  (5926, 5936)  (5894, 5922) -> 3.4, 9.39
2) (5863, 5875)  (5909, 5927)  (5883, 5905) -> 4.6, 9.3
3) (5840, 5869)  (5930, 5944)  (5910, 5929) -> 0.5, 9.29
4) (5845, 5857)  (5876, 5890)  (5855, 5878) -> -2.0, 8.81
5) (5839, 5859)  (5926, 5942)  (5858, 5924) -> 5.8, 9.4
